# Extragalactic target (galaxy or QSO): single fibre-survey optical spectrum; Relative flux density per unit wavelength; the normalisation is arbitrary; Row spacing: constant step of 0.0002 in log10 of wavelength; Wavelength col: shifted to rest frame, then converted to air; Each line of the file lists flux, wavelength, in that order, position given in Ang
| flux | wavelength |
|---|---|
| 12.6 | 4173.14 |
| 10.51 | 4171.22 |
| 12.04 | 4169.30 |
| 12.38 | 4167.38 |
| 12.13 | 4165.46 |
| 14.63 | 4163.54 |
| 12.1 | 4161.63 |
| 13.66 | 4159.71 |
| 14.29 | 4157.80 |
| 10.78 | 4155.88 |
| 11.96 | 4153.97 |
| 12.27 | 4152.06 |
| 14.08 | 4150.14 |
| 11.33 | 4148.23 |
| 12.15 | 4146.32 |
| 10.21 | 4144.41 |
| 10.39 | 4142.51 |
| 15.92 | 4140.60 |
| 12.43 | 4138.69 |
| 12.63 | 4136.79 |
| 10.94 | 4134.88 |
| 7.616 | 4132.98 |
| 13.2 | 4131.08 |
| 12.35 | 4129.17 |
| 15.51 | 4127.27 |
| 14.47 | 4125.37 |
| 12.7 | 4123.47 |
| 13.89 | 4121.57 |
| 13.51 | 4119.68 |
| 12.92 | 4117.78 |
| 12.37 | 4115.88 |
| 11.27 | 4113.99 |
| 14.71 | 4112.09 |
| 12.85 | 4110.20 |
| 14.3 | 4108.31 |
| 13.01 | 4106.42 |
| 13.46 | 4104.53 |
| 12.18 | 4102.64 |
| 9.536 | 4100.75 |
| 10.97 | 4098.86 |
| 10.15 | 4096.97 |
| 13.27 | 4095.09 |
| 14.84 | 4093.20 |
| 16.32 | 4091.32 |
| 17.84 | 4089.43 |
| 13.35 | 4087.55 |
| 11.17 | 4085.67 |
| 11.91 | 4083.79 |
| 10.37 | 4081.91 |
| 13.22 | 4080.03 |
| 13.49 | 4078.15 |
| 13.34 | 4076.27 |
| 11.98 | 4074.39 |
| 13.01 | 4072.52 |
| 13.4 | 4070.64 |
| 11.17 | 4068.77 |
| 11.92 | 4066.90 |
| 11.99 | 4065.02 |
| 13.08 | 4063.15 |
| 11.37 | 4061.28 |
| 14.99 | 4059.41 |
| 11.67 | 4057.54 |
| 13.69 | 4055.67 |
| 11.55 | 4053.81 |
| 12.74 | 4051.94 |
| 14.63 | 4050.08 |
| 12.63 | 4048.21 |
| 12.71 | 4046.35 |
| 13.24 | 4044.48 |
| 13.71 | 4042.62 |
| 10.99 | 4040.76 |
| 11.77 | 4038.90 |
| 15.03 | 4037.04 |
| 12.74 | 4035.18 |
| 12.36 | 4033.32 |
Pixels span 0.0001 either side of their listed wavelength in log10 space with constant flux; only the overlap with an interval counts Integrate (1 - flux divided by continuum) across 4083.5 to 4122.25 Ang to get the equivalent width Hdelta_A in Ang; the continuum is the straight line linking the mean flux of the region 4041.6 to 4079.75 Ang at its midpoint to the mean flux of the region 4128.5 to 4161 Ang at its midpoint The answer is -1.8 Ang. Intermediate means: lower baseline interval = 12.8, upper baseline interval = 12.1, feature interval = 13.1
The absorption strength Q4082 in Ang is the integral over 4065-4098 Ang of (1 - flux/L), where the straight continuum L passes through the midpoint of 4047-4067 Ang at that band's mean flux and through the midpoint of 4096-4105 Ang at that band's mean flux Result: -3.1 Ang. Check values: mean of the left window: 12.8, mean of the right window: 11.2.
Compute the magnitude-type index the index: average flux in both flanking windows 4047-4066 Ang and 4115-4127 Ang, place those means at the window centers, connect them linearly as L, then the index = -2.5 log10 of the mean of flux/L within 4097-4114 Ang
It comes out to 0.07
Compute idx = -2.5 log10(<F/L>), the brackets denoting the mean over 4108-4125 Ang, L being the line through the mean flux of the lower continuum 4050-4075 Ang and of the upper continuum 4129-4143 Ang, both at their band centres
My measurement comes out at -0.09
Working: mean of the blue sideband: 12.6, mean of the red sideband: 12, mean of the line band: 13.2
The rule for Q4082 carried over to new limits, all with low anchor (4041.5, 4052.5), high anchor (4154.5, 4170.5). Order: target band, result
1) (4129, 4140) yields 1.0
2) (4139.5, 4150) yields 0.5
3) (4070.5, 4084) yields 0.5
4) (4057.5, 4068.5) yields 0.6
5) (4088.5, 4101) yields -0.4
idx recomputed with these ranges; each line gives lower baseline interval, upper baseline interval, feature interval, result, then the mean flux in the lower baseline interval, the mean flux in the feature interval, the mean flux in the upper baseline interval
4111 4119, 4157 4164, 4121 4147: 0.06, 12.8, 12.4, 13.6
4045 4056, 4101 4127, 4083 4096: -0.08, 13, 14.1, 13.2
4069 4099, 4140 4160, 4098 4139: 0.01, 13.1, 12.6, 12.4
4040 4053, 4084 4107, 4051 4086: 0.04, 13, 12.4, 13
